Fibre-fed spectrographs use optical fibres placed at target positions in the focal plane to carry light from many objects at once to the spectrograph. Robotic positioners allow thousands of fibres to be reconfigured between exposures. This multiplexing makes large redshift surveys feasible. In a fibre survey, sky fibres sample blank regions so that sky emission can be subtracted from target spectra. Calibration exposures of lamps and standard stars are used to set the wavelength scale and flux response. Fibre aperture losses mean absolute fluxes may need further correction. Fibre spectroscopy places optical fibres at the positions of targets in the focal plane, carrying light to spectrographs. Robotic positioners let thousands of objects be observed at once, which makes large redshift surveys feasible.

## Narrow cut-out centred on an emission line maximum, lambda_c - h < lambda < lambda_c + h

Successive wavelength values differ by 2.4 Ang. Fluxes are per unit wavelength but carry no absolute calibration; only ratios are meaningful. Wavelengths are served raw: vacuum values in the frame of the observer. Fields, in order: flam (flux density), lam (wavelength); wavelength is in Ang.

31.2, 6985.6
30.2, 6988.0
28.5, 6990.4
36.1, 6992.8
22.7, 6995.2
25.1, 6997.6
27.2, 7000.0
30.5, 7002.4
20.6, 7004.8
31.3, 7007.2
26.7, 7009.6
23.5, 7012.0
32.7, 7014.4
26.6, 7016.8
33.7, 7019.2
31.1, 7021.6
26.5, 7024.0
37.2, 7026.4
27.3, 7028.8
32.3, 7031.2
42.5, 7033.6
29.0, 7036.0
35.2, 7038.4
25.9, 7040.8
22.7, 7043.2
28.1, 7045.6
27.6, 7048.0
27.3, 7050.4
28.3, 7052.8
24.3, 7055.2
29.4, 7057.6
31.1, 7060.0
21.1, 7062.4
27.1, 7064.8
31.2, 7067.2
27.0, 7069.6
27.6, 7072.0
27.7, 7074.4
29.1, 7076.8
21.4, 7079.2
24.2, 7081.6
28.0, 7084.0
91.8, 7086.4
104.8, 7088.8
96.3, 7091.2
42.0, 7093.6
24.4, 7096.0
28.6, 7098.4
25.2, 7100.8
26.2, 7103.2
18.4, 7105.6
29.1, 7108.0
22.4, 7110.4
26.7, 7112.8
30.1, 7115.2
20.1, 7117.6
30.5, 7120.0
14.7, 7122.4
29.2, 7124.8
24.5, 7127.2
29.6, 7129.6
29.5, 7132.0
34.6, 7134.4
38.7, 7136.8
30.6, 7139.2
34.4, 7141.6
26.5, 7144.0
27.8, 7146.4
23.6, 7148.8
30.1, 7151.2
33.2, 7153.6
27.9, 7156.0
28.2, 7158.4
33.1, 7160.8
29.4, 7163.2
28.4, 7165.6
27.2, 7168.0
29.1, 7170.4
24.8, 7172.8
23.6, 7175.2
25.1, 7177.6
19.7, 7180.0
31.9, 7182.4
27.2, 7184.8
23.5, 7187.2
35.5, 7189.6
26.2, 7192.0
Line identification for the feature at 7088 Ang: H-beta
